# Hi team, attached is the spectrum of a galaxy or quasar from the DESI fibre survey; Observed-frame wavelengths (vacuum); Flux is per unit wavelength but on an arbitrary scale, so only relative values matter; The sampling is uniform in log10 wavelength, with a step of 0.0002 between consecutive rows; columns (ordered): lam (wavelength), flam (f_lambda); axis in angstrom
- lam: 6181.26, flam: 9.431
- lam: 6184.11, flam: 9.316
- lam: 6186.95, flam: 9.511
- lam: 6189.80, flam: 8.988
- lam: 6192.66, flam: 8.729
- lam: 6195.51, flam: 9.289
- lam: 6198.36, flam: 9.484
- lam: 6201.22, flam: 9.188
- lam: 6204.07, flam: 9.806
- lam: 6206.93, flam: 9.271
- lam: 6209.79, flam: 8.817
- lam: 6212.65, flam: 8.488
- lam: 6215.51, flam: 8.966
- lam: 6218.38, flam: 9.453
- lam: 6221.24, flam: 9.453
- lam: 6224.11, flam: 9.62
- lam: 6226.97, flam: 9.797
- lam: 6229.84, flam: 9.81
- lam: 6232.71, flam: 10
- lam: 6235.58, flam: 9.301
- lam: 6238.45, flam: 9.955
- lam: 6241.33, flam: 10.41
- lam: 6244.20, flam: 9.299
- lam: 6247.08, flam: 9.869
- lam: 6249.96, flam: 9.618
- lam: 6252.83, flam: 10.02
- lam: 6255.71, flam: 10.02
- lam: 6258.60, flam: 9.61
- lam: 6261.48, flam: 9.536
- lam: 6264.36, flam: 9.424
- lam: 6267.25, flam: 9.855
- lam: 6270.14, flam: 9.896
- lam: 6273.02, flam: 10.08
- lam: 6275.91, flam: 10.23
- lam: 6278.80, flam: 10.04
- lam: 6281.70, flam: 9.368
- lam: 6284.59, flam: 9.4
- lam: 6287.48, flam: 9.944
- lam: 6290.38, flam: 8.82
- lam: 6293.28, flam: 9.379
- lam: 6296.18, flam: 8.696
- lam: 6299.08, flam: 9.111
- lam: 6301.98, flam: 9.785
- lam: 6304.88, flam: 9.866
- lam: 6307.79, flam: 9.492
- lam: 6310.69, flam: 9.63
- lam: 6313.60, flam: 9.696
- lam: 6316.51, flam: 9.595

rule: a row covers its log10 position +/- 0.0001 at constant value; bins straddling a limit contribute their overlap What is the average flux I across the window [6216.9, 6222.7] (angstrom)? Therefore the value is 9.44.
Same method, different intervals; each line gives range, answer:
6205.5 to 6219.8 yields 8.99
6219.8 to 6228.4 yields 9.63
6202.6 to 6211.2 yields 9.3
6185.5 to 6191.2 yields 9.26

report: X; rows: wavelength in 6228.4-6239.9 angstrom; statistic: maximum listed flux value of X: 10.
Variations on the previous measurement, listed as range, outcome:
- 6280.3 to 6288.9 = 9.944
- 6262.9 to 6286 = 10.23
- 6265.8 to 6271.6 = 9.896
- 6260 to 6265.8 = 9.536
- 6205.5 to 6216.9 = 9.271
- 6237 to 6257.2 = 10.41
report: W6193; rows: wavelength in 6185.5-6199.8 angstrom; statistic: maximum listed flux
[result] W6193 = 9.511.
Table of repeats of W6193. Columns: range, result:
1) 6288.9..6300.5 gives 9.379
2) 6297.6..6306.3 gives 9.866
